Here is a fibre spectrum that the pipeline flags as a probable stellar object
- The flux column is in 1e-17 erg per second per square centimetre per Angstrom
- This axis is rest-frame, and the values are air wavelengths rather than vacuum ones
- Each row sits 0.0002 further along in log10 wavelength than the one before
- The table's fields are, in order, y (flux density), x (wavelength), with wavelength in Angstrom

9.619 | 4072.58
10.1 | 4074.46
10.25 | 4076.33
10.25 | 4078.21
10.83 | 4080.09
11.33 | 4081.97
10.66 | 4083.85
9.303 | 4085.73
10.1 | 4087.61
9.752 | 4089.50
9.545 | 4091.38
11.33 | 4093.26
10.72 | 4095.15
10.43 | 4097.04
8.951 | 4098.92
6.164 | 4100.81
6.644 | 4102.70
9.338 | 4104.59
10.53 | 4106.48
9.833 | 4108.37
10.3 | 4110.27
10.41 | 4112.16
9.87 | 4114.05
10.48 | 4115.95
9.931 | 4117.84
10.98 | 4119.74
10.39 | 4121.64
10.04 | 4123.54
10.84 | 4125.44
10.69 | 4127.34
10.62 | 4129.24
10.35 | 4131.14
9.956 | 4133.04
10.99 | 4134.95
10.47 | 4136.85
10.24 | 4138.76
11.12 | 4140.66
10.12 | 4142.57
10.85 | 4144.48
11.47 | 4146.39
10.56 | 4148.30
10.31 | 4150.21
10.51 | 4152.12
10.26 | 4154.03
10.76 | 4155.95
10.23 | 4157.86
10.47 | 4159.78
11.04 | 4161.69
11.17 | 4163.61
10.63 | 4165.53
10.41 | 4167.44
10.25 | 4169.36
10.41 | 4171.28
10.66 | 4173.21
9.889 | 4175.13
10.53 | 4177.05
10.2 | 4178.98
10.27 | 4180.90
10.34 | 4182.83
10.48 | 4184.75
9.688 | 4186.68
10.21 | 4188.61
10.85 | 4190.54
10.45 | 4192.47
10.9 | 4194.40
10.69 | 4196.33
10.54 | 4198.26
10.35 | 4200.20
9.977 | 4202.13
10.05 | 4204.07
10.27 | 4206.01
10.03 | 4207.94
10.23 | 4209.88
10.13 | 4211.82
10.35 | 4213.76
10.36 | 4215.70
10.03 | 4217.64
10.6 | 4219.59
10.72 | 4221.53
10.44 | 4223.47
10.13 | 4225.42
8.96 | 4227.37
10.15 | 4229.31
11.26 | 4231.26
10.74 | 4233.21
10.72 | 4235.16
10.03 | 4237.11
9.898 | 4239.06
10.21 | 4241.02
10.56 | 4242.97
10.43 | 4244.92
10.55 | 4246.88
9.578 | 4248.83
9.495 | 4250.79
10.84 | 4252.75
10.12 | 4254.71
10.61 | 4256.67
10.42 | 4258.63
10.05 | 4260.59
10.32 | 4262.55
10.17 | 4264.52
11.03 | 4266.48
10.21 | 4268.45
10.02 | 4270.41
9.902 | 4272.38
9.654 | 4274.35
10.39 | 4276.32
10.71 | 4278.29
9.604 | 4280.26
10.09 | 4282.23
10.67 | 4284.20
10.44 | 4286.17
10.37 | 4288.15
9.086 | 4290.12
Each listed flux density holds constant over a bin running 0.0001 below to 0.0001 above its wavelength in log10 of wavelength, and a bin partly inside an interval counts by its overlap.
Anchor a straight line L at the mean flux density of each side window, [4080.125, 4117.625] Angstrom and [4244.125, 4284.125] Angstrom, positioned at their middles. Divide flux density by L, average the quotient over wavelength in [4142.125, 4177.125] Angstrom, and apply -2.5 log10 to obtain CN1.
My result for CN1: -0.064 mag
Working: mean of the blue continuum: 9.8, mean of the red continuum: 10.2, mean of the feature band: 10.6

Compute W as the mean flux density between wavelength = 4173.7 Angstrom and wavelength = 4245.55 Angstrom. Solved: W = 10.3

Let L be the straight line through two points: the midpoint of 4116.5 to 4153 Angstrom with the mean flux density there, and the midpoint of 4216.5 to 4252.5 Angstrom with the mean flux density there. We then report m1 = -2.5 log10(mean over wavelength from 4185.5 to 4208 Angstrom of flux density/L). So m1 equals 0.00 mag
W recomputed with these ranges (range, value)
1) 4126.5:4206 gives 10.5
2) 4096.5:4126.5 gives 9.69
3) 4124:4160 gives 10.6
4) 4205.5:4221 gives 10.3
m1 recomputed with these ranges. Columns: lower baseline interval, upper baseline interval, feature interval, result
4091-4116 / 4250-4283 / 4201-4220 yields -0.02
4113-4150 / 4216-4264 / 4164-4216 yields 0.00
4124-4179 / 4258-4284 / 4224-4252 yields 0.01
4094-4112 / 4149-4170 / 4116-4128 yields -0.08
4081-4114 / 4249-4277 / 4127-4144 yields -0.07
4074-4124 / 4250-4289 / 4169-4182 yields -0.02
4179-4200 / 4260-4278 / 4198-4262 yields 0.01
